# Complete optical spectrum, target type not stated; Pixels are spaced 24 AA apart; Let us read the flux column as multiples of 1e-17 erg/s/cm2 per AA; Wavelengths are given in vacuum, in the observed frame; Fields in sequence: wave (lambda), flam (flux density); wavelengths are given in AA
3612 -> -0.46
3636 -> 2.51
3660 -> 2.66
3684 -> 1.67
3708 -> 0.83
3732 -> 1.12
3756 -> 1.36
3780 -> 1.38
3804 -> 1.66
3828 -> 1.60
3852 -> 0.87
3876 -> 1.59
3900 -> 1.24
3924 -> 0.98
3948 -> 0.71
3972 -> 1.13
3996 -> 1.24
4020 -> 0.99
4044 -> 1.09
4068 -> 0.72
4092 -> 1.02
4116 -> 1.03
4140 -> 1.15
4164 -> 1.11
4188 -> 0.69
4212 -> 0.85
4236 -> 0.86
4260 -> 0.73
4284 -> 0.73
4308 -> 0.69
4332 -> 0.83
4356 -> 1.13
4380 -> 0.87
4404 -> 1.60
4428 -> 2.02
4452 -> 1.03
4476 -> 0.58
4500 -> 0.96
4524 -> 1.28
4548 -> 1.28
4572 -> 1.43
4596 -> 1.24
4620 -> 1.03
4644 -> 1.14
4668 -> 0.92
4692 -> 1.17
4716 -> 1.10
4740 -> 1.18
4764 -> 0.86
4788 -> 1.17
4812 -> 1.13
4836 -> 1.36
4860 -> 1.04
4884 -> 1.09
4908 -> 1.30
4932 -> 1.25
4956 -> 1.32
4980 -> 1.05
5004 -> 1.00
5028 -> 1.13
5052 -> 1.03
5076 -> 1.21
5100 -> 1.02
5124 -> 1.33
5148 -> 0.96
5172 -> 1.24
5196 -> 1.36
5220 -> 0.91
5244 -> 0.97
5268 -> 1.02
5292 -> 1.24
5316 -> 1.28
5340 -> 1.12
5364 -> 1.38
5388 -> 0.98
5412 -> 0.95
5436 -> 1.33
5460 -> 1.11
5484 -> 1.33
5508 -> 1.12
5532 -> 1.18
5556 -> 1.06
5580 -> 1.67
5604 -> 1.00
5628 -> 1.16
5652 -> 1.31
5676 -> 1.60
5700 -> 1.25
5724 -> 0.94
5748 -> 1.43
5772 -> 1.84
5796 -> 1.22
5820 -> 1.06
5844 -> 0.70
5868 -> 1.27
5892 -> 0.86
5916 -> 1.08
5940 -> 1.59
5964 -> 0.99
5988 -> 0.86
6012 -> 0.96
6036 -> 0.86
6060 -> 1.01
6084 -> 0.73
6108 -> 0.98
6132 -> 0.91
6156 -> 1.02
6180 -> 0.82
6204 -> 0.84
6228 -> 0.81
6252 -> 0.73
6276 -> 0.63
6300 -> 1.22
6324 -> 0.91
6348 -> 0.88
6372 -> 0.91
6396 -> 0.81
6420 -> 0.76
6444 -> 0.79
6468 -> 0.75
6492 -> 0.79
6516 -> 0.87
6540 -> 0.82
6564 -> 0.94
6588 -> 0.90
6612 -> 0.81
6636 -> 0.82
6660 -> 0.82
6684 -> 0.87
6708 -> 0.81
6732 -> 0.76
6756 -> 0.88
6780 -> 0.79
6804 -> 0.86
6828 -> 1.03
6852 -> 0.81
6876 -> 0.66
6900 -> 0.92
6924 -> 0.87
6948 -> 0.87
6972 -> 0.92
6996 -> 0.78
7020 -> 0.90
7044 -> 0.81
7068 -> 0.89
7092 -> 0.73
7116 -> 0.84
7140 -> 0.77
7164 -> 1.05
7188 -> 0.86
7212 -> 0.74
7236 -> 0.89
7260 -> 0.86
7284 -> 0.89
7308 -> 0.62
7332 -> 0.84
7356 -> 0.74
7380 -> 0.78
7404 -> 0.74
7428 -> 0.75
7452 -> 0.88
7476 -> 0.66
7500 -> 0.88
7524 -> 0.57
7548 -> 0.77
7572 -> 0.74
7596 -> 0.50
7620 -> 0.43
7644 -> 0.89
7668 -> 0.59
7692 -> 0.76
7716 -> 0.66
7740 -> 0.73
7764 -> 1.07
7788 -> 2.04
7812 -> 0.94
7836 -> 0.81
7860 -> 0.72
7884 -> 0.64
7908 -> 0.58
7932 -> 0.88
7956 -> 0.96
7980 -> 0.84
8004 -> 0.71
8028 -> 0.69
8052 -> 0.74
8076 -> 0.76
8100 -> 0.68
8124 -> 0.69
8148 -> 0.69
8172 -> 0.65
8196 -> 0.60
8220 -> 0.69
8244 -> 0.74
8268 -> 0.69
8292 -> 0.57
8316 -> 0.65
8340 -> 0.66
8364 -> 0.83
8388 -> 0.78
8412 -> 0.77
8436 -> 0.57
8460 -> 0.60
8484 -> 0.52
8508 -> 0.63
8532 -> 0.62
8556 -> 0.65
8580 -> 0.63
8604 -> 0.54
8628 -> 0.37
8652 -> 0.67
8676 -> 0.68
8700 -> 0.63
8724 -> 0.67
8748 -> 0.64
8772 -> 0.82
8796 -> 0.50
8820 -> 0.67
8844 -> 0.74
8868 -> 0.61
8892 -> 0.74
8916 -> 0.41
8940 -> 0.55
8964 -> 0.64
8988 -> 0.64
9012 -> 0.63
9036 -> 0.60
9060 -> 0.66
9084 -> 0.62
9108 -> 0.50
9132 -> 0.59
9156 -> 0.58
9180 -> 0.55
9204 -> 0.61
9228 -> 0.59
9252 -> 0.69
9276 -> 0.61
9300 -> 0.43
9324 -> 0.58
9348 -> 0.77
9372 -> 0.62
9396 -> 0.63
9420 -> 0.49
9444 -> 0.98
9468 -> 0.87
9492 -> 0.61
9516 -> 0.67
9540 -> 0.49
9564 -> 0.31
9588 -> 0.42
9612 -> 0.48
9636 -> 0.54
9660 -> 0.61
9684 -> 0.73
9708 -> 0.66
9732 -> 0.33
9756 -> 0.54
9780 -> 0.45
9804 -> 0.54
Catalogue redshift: 0.18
